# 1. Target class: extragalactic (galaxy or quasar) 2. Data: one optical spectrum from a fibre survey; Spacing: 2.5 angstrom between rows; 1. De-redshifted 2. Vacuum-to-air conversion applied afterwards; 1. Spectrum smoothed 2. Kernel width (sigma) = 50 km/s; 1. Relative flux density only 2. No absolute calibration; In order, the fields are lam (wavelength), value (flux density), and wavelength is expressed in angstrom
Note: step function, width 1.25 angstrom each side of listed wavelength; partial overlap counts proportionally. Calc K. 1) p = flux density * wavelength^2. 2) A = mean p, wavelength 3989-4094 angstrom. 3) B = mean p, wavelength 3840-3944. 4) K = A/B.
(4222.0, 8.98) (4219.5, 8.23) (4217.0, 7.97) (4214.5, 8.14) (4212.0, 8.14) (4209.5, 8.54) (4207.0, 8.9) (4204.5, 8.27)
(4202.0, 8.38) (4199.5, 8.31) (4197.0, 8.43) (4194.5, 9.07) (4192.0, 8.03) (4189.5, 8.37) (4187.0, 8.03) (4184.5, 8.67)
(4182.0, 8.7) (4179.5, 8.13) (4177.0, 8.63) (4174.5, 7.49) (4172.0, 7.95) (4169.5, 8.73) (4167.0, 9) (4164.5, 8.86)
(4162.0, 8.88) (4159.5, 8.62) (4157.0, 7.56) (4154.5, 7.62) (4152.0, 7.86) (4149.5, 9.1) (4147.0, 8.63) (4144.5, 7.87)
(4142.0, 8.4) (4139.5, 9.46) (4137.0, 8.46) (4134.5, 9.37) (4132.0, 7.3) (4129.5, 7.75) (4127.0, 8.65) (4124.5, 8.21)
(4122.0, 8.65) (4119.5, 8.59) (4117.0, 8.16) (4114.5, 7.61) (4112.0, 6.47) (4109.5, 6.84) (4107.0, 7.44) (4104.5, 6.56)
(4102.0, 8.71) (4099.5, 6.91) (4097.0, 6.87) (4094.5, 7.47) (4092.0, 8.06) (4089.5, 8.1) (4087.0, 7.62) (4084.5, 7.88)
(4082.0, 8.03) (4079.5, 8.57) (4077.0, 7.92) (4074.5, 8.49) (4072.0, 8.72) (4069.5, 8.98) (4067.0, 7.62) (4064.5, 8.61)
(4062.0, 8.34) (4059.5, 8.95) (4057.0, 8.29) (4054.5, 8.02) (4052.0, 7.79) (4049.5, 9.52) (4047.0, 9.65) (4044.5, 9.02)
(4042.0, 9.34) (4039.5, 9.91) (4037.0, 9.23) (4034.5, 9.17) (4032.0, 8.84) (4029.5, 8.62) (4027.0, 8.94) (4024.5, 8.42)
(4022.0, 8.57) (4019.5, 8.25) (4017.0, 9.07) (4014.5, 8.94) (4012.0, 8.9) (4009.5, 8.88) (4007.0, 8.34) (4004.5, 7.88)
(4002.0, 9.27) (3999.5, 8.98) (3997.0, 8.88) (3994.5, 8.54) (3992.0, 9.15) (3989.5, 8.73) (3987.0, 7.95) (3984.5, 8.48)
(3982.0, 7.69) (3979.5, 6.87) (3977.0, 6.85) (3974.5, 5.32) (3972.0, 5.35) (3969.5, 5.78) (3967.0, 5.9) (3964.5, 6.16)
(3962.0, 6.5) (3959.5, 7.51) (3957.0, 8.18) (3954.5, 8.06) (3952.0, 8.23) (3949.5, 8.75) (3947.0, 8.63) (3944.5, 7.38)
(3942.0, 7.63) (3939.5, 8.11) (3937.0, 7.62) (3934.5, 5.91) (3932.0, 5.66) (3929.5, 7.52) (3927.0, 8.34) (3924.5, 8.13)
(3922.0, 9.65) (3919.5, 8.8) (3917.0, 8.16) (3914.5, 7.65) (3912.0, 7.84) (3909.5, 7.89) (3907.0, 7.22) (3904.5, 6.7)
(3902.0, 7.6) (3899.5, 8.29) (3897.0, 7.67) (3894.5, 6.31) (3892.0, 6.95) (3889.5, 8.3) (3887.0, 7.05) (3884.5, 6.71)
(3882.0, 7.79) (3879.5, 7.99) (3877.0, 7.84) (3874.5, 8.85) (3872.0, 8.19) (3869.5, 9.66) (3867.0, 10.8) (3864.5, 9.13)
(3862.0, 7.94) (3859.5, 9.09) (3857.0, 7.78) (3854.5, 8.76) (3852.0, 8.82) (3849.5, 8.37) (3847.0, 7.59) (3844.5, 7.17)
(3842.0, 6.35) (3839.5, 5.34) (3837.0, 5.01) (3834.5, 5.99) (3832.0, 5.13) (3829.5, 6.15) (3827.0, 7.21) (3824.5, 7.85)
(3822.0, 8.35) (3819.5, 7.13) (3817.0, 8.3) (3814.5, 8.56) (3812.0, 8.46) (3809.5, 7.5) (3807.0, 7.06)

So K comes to 1.18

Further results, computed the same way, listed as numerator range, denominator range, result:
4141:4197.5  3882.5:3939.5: 1.26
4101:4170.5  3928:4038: 1.12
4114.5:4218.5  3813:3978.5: 1.27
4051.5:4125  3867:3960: 1.11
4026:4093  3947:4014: 1.15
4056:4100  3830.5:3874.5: 1.17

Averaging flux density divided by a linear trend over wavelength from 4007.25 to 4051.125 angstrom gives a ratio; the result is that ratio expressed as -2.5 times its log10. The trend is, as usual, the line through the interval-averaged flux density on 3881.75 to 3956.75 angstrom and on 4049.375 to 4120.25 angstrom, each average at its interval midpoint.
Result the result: -0.15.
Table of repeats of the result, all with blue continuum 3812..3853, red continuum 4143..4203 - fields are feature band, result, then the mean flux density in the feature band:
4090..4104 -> 0.072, 7.57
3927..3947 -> 0.031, 7.29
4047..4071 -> -0.076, 8.52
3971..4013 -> -0.042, 8.01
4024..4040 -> -0.149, 9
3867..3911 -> -0.068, 7.8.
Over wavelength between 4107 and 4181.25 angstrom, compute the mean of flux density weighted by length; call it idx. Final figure 8.23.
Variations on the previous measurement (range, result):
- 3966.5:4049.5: 8.33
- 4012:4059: 8.87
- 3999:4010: 8.63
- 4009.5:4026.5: 8.72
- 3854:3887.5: 8.42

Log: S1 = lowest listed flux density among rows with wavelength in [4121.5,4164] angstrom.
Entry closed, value 7.3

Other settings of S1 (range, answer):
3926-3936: 5.66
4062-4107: 6.56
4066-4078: 7.62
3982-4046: 7.69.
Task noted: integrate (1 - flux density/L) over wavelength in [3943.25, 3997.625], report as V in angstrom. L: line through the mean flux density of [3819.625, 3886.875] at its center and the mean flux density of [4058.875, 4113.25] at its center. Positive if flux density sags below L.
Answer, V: 1.99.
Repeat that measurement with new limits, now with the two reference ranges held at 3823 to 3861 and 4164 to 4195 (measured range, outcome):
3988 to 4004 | -2.39 angstrom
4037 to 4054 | -2.71 angstrom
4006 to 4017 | -1.47 angstrom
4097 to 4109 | 1.19 angstrom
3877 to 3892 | -0.53 angstrom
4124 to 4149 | -0.58 angstrom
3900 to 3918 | -0.55 angstrom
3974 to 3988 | 0.68 angstrom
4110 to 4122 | 0.61 angstrom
